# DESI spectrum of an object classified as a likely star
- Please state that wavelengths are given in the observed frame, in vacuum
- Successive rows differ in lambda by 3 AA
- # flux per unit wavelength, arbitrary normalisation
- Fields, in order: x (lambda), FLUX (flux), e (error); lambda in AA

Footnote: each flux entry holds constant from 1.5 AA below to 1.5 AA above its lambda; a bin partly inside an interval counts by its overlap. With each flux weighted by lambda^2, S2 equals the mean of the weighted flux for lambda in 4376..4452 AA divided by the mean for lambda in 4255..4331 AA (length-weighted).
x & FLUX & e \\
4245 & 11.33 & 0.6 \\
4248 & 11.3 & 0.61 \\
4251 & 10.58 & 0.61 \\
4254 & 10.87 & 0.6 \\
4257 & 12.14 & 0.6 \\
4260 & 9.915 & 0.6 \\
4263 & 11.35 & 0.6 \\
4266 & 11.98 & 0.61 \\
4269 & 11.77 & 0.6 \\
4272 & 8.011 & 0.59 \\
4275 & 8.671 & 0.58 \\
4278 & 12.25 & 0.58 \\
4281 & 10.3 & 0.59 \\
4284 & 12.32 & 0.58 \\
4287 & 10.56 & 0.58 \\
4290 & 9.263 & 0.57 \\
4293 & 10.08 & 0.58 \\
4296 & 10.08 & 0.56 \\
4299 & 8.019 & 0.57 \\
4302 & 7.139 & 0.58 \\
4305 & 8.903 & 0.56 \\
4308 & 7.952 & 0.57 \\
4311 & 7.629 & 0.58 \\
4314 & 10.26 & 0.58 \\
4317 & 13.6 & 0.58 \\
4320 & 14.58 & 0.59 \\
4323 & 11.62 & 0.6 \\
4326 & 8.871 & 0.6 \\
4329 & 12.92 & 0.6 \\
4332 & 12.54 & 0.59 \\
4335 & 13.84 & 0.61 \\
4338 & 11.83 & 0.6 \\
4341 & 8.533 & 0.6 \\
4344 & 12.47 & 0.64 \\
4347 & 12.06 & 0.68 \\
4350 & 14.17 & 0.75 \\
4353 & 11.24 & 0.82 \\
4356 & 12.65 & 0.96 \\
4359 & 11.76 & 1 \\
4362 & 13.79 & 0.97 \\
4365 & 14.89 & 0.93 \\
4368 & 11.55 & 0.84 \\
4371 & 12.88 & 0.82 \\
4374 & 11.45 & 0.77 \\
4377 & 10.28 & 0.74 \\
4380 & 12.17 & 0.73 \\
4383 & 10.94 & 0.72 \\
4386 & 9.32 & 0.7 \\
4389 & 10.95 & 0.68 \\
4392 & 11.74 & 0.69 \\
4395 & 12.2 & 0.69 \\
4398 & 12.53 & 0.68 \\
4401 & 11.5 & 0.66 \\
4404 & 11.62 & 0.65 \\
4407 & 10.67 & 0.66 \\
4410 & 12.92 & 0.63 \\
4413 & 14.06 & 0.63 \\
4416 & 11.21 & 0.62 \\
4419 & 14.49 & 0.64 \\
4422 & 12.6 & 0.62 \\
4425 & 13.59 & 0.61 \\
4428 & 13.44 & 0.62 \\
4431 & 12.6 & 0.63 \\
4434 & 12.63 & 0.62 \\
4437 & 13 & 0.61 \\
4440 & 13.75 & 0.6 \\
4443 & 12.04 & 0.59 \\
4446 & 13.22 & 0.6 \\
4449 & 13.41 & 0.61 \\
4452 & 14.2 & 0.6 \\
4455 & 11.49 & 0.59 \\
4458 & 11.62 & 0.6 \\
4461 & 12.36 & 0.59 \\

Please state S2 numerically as 1.3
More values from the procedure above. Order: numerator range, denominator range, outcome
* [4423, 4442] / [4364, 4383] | 1.12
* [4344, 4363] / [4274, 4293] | 1.23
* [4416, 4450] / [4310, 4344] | 1.19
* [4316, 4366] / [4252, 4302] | 1.23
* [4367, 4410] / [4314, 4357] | 0.97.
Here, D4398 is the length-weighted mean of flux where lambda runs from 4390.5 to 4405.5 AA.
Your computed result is 11.9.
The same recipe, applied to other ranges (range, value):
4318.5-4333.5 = 12.1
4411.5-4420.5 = 13.3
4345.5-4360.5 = 12.4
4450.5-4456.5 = 12.8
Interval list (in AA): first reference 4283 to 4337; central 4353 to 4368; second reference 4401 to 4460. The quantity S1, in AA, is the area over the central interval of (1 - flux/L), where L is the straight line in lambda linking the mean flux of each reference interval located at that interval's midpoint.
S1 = -1.86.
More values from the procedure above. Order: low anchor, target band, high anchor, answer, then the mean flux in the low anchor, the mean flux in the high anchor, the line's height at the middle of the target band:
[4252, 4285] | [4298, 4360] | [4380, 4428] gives 1.71 AA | 10.8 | 12.1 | 11.4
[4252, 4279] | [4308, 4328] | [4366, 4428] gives 0.61 AA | 10.7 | 12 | 11.2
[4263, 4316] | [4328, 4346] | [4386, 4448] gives -2.02 AA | 9.8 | 12.5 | 10.8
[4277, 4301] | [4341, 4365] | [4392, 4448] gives -2.20 AA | 10.3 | 12.7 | 11.4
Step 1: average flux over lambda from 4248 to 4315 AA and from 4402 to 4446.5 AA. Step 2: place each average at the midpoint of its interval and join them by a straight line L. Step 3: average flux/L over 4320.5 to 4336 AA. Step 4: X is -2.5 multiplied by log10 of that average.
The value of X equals -0.11 mag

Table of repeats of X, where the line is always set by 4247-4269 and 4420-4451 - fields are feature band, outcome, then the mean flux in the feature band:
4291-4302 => 0.266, 9.08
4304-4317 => 0.261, 9.24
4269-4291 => 0.111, 10.3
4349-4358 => -0.030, 12.6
